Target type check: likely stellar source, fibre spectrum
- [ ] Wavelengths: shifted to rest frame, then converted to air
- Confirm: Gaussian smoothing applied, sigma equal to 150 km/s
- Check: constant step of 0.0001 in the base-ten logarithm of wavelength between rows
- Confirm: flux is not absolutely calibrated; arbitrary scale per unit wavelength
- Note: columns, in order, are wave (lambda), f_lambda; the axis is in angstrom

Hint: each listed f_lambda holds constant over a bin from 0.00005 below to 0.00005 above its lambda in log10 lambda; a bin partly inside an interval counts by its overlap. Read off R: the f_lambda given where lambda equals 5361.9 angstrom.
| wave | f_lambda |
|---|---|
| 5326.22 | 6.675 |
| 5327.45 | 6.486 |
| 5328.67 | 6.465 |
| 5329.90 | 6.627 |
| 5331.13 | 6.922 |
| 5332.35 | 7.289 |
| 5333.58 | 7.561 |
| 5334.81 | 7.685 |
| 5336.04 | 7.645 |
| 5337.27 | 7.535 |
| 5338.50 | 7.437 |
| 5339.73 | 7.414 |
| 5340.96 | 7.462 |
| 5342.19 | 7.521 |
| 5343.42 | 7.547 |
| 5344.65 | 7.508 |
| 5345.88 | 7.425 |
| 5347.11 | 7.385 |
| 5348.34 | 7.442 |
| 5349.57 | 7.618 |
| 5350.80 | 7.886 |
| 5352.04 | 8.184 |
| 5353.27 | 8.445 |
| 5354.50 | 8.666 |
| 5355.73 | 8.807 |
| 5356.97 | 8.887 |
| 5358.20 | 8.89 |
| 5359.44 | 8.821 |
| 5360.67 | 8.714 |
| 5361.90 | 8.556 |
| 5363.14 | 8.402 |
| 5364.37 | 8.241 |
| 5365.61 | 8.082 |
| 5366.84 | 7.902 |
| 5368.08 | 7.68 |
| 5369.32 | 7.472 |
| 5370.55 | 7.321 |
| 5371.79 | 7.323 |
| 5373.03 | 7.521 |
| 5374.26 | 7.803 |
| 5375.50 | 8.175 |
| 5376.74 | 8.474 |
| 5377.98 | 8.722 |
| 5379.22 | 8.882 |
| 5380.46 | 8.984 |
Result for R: 8.556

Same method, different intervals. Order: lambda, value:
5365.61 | 8.082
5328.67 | 6.465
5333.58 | 7.561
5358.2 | 8.89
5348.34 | 7.442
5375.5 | 8.175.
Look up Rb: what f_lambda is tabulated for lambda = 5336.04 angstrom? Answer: 7.645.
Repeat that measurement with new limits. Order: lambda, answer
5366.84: 7.902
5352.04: 8.184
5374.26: 7.803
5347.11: 7.385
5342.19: 7.521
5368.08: 7.68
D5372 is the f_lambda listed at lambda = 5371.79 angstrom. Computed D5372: 7.323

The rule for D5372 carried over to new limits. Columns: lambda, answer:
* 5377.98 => 8.722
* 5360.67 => 8.714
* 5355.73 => 8.807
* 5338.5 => 7.437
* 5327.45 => 6.486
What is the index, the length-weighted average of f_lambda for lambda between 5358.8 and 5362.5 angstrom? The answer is 8.7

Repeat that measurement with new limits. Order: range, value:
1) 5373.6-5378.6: 8.29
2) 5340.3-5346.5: 7.49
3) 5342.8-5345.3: 7.53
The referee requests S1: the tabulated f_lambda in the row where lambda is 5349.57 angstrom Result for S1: 7.618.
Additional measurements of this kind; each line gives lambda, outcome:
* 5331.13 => 6.922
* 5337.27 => 7.535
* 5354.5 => 8.666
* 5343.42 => 7.547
